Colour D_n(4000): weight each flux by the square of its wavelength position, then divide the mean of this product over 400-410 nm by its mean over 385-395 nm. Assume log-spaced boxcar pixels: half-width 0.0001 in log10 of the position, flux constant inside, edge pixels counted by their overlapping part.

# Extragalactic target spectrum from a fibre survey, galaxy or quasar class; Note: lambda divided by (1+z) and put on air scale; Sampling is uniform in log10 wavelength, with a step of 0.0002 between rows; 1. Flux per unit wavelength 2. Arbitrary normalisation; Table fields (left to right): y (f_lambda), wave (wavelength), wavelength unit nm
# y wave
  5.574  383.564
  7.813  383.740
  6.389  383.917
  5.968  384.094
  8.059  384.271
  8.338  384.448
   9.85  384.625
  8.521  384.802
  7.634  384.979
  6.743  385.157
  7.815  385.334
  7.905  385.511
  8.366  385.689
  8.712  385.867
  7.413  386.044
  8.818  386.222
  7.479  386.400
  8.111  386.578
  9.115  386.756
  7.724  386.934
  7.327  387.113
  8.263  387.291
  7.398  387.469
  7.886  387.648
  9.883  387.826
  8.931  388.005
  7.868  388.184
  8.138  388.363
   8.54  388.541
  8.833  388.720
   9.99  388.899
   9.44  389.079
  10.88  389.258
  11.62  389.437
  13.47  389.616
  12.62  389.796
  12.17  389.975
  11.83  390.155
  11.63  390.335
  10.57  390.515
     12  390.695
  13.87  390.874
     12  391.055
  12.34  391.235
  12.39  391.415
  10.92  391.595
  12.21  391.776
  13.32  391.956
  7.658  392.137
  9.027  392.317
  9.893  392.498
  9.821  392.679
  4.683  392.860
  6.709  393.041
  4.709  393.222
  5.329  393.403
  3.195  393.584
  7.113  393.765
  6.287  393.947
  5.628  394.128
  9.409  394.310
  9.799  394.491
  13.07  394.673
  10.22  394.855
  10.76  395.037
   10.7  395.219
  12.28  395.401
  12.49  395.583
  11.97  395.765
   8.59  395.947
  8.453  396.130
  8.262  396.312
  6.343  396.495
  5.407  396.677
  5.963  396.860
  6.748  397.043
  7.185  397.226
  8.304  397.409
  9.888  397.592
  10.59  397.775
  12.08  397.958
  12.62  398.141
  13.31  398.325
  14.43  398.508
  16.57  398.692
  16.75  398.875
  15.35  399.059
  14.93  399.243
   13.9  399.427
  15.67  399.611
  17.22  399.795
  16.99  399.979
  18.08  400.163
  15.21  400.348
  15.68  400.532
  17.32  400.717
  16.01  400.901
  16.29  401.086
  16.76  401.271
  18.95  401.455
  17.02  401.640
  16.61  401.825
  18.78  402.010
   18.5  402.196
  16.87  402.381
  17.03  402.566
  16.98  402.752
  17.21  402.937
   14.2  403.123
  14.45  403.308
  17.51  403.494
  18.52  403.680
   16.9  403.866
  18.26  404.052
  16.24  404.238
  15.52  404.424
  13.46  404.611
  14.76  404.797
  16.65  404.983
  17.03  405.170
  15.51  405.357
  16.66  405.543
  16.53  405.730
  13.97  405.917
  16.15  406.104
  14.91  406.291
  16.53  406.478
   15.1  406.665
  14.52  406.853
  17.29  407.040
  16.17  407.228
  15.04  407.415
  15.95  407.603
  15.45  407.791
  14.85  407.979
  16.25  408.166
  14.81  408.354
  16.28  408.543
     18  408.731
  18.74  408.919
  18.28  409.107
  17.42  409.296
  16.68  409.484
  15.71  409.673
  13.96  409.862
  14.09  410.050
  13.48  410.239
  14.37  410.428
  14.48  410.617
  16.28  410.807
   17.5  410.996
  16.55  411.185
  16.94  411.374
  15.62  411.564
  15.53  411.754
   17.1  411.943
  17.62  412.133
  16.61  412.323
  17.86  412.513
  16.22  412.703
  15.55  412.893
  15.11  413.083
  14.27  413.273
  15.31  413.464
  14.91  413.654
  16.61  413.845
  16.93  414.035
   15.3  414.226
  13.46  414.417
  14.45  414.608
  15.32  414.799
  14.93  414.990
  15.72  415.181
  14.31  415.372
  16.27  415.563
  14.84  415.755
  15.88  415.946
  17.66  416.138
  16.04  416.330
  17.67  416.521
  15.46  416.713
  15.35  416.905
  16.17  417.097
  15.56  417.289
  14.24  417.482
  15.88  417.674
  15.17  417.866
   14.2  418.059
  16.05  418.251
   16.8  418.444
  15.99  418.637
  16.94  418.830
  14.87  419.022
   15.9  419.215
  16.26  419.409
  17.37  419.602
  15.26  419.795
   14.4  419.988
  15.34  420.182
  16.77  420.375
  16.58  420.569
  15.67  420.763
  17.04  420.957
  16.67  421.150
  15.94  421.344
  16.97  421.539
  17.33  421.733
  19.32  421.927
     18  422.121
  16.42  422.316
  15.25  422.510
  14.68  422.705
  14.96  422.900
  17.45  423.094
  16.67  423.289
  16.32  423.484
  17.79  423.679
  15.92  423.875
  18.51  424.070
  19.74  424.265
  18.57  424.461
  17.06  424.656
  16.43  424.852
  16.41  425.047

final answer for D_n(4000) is 1.91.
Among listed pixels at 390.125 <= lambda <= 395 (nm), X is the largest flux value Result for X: 13.87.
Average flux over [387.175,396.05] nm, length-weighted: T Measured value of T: 9.75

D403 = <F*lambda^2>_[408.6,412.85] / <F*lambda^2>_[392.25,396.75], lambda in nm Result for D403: 2.1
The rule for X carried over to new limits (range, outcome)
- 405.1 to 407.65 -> 17.29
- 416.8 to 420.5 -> 17.37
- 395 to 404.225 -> 18.95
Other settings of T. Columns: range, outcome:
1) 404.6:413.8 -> 15.9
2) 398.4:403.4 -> 16.4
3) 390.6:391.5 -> 12.5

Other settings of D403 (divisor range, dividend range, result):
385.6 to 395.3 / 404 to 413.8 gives 1.86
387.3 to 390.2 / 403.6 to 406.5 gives 1.76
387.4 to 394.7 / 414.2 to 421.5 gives 1.88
